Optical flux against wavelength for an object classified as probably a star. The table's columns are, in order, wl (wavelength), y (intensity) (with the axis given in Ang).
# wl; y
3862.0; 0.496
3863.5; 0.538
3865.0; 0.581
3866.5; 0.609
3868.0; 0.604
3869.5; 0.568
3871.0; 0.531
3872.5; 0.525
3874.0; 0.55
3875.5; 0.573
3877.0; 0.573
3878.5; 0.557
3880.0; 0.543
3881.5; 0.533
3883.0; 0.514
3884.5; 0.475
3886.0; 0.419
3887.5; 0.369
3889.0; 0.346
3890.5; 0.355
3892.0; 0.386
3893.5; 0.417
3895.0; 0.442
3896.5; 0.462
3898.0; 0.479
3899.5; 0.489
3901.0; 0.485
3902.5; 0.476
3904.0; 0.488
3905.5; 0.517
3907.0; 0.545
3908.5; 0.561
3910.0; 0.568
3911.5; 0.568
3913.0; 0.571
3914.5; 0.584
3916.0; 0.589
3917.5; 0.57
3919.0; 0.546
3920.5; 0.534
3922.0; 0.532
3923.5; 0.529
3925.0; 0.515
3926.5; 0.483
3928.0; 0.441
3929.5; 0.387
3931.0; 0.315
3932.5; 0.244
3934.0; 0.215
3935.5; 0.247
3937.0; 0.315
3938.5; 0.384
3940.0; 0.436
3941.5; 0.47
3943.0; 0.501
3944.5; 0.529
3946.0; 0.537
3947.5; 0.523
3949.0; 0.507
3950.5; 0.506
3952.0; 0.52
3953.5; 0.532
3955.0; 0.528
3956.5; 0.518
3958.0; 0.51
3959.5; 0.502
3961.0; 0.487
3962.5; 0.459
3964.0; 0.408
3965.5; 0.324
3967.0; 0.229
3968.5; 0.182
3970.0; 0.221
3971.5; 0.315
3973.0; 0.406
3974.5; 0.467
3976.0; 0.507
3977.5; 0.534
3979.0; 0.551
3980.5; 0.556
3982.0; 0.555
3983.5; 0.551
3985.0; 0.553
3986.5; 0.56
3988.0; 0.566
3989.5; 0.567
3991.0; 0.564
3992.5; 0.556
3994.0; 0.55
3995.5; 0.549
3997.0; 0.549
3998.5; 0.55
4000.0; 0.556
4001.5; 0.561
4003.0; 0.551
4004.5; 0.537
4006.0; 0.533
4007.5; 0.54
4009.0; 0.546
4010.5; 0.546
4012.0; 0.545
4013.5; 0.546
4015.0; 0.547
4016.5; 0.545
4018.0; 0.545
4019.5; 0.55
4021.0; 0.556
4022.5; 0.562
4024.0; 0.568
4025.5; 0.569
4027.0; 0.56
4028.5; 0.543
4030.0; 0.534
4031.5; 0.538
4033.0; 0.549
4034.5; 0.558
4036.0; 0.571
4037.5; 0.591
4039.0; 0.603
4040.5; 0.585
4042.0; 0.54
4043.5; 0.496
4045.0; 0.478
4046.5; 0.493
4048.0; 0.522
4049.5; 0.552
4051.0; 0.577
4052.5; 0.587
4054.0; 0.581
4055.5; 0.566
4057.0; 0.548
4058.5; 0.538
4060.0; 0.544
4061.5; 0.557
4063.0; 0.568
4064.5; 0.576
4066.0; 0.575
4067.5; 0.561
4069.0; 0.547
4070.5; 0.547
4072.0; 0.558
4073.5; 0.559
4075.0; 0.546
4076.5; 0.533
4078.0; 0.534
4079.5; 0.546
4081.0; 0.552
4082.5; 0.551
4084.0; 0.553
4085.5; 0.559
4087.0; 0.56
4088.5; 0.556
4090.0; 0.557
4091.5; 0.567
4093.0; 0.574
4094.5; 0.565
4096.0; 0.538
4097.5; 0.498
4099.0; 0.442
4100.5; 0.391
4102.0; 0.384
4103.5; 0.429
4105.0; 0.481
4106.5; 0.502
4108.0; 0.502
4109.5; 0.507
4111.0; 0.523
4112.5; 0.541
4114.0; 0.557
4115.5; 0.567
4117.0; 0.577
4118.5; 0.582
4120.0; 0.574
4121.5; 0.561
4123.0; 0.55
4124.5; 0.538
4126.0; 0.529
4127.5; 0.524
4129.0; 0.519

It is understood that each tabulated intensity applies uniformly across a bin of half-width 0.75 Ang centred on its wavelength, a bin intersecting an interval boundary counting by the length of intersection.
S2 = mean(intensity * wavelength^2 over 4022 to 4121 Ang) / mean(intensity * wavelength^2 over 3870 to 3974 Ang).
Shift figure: 1.26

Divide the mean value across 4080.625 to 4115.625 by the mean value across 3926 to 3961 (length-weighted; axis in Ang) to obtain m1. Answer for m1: 1.17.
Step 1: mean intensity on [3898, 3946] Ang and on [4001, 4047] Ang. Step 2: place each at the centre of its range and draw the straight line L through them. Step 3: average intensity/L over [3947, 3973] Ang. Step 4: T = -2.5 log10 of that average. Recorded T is 0.173 mag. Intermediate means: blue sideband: 0.473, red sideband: 0.548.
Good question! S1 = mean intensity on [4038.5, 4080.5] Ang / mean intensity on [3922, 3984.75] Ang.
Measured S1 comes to 1.25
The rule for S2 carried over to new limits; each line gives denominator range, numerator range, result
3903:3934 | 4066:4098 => 1.20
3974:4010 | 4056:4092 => 1.05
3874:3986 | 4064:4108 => 1.22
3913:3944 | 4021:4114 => 1.30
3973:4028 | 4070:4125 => 1.02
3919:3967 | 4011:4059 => 1.29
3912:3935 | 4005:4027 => 1.23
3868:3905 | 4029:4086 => 1.24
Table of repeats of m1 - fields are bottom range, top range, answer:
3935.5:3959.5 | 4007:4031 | 1.14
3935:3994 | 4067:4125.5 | 1.14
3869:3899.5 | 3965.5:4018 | 1.05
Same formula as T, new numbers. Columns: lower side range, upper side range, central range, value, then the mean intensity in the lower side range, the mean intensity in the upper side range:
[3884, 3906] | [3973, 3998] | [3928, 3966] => 0.145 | 0.439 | 0.542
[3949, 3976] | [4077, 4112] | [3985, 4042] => -0.206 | 0.423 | 0.516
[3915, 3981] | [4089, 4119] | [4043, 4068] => -0.116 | 0.446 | 0.514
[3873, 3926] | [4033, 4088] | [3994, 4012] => -0.023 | 0.505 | 0.553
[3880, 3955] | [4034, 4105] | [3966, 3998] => 0.046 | 0.47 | 0.54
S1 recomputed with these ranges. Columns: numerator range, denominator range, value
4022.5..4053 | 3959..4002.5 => 1.15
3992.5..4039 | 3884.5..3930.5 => 1.13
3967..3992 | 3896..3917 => 0.89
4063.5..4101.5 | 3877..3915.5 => 1.11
